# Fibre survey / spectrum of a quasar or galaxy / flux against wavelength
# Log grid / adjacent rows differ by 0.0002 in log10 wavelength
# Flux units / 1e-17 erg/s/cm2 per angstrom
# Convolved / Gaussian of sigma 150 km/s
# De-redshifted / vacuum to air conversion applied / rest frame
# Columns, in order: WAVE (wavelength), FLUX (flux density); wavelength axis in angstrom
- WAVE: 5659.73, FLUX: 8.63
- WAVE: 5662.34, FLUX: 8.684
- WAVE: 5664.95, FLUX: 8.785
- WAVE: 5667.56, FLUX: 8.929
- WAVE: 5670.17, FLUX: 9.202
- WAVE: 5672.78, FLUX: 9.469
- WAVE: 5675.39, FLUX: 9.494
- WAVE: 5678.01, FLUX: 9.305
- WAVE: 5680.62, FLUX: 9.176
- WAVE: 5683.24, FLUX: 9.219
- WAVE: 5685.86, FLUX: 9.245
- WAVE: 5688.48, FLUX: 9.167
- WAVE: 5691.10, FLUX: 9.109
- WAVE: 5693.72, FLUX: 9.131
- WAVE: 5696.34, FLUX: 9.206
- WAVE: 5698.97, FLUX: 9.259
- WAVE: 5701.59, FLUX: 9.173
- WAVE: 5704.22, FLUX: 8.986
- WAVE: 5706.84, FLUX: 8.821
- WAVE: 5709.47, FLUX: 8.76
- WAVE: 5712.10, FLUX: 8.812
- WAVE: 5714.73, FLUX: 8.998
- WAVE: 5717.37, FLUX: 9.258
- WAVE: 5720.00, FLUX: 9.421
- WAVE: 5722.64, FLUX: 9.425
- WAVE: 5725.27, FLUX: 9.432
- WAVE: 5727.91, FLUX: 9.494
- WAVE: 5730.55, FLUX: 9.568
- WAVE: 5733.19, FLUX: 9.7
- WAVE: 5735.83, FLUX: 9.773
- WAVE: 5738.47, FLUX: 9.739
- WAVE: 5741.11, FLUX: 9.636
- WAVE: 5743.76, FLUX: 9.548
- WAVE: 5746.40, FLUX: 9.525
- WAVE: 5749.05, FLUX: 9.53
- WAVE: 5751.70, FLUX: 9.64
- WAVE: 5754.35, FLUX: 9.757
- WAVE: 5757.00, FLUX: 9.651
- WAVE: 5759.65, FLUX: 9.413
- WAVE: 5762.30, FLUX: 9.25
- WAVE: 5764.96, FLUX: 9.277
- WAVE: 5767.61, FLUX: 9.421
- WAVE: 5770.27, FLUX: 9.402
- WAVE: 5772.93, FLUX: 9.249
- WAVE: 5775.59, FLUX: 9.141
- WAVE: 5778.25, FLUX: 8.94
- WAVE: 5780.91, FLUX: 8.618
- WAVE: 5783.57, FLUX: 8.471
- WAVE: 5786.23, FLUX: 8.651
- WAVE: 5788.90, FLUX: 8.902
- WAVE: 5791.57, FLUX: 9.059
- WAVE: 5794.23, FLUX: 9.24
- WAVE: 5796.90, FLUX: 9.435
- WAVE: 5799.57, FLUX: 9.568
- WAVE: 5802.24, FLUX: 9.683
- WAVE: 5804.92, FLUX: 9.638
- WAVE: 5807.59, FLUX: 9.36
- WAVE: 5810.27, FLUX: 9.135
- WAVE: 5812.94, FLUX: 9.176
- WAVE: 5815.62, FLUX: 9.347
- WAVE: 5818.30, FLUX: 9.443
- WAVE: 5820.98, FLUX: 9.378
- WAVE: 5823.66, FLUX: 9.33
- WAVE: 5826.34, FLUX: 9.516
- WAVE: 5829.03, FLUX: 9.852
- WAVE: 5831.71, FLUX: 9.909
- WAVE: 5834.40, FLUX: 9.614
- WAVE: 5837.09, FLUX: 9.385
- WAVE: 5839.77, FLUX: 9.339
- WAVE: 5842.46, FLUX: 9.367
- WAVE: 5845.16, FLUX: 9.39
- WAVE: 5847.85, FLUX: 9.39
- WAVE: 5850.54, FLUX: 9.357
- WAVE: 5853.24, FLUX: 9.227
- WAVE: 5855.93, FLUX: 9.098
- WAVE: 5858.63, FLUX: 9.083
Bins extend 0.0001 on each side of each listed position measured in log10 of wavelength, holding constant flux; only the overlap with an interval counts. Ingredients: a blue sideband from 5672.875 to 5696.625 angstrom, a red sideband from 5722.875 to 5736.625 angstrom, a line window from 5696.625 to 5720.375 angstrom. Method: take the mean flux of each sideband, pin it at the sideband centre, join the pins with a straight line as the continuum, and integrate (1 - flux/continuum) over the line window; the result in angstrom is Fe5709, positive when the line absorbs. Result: 0.9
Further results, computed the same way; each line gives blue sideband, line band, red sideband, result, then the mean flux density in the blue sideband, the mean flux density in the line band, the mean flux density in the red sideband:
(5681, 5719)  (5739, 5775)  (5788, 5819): -1.0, 9.09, 9.48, 9.34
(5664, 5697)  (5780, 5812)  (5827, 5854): 0.9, 9.19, 9.16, 9.49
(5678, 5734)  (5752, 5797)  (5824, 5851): 0.9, 9.21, 9.17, 9.51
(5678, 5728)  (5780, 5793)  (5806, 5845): 0.8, 9.16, 8.75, 9.44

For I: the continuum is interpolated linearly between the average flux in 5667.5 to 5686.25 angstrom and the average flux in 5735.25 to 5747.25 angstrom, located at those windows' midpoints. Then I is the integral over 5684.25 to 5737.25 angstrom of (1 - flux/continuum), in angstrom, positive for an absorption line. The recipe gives 1.3 angstrom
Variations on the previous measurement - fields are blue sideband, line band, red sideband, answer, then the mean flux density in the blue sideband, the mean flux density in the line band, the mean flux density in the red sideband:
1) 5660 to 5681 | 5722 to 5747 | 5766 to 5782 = -1.27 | 9.1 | 9.59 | 9.14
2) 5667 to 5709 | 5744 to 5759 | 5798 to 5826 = -0.50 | 9.18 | 9.61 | 9.41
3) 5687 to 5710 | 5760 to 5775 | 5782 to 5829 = -0.19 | 9.08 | 9.31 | 9.27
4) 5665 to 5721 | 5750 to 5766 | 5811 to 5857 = -0.41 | 9.14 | 9.5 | 9.42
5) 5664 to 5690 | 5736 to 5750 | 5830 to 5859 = -0.50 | 9.2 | 9.61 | 9.39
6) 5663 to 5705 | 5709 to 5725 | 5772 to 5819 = 0.03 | 9.17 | 9.15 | 9.17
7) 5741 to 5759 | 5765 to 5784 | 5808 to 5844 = 0.94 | 9.6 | 9.08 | 9.44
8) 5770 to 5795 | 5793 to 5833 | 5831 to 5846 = -1.00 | 8.94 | 9.47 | 9.48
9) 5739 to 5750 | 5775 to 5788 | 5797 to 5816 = 1.01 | 9.57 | 8.75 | 9.42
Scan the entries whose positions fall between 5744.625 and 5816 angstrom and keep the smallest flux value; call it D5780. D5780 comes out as 8.471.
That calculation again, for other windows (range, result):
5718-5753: 9.421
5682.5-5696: 9.109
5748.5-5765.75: 9.25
